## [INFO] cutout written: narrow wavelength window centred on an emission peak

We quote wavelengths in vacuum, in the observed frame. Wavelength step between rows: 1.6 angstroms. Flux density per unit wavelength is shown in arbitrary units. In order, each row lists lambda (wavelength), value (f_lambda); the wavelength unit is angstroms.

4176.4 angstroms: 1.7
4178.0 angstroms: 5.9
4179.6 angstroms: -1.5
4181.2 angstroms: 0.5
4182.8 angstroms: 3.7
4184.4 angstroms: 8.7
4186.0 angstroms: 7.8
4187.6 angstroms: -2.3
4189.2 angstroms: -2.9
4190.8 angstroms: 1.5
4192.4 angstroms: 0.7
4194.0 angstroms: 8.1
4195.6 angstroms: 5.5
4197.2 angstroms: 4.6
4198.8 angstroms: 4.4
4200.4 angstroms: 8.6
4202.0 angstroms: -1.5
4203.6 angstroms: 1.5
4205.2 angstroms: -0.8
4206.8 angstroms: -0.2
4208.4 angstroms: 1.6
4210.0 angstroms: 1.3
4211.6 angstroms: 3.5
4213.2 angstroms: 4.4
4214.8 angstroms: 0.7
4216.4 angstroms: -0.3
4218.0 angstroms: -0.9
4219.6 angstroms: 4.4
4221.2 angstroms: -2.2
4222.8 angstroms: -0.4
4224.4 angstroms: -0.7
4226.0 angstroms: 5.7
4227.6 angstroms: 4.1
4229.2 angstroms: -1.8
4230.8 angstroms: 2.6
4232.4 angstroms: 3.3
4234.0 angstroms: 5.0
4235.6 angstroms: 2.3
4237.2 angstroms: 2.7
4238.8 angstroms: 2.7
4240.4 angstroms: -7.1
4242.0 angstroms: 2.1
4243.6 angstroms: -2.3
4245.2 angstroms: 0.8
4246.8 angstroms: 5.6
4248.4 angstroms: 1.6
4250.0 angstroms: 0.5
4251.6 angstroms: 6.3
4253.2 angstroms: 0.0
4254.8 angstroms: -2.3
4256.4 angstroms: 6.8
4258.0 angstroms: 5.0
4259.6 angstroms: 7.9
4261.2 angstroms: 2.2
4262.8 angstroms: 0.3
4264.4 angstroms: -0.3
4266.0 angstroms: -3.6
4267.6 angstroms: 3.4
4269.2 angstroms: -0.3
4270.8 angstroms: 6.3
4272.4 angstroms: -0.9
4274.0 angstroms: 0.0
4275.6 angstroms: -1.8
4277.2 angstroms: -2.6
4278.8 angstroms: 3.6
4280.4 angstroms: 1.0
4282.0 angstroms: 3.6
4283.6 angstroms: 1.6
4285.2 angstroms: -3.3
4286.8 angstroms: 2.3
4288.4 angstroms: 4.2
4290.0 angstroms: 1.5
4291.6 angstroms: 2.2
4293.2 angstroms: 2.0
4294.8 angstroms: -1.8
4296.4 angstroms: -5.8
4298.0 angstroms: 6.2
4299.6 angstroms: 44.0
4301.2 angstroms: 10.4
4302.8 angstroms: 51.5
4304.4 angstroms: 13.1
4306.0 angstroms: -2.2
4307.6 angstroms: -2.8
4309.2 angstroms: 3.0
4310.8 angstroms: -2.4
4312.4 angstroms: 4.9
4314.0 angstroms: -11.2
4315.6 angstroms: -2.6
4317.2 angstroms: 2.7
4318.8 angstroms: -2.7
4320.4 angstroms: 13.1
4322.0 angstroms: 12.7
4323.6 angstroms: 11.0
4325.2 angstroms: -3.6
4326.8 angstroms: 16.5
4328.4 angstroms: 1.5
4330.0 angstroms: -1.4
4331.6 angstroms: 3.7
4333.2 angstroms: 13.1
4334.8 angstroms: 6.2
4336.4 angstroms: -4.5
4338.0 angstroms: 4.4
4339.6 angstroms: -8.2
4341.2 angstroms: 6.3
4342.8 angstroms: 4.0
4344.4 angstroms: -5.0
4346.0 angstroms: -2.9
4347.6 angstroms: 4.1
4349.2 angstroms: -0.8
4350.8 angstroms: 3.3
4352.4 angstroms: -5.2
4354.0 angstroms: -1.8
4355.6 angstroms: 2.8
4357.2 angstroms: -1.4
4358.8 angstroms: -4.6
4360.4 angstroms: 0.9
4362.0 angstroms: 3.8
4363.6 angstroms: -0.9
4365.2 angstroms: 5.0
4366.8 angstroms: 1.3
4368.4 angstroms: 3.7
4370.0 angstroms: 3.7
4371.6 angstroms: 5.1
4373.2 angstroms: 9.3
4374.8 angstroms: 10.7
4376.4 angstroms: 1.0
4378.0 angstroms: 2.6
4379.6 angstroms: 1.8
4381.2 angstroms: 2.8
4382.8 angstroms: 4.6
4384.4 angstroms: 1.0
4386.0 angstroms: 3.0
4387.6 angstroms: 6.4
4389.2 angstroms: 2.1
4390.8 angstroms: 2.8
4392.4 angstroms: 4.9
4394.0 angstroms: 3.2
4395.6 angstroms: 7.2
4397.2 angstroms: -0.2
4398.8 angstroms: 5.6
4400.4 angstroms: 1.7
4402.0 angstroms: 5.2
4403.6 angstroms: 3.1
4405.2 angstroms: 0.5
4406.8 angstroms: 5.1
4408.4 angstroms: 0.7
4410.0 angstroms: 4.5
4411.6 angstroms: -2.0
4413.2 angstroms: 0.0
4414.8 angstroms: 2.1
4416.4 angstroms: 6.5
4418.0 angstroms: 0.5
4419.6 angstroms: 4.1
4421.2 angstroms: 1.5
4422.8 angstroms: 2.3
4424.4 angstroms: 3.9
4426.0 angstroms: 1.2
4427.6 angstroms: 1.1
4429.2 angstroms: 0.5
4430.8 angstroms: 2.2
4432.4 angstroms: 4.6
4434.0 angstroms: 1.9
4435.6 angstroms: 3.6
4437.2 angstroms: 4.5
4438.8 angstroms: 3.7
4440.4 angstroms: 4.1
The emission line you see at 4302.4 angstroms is [O II]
